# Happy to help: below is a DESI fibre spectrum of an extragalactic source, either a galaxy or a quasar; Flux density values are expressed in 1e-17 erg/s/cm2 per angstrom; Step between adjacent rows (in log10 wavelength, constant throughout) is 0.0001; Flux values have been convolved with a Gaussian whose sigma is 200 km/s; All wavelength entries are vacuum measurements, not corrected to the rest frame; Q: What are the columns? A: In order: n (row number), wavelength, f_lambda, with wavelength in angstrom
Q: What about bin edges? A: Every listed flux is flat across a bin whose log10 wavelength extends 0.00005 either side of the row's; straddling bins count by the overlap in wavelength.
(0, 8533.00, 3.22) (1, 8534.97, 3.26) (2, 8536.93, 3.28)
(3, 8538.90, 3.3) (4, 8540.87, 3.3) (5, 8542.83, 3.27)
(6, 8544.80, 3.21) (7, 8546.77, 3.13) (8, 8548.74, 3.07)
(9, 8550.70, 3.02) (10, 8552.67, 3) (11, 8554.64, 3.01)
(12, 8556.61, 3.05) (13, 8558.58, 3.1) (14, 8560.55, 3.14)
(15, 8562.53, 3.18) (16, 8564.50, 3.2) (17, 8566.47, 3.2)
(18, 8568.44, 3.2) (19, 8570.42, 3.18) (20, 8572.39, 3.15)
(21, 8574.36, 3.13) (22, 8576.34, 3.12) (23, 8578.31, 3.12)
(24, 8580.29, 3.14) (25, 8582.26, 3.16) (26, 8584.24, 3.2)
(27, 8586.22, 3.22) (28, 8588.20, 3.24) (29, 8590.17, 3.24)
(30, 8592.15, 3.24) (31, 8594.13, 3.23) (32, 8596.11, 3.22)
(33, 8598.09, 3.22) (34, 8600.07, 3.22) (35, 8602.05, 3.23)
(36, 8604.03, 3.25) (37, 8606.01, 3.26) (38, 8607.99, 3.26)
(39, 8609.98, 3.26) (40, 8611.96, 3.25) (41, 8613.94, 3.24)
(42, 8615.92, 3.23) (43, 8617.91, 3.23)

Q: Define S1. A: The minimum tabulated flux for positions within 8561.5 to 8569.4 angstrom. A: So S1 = 3.18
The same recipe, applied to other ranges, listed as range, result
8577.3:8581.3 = 3.12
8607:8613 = 3.25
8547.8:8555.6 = 3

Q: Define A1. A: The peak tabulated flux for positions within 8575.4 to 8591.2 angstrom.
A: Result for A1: 3.24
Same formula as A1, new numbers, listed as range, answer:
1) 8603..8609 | 3.26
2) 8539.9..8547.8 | 3.3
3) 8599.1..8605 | 3.25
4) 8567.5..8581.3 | 3.2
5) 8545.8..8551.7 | 3.13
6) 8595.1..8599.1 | 3.22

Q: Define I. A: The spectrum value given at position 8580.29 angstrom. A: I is 3.14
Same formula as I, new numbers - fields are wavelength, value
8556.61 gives 3.05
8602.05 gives 3.23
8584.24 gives 3.2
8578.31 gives 3.12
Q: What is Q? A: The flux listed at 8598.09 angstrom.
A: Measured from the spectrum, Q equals 3.22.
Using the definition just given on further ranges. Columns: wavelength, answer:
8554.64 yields 3.01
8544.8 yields 3.21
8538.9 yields 3.3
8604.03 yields 3.25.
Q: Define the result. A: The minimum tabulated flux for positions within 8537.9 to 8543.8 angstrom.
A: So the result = 3.27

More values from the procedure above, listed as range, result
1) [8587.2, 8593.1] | 3.24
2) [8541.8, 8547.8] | 3.13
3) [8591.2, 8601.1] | 3.22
